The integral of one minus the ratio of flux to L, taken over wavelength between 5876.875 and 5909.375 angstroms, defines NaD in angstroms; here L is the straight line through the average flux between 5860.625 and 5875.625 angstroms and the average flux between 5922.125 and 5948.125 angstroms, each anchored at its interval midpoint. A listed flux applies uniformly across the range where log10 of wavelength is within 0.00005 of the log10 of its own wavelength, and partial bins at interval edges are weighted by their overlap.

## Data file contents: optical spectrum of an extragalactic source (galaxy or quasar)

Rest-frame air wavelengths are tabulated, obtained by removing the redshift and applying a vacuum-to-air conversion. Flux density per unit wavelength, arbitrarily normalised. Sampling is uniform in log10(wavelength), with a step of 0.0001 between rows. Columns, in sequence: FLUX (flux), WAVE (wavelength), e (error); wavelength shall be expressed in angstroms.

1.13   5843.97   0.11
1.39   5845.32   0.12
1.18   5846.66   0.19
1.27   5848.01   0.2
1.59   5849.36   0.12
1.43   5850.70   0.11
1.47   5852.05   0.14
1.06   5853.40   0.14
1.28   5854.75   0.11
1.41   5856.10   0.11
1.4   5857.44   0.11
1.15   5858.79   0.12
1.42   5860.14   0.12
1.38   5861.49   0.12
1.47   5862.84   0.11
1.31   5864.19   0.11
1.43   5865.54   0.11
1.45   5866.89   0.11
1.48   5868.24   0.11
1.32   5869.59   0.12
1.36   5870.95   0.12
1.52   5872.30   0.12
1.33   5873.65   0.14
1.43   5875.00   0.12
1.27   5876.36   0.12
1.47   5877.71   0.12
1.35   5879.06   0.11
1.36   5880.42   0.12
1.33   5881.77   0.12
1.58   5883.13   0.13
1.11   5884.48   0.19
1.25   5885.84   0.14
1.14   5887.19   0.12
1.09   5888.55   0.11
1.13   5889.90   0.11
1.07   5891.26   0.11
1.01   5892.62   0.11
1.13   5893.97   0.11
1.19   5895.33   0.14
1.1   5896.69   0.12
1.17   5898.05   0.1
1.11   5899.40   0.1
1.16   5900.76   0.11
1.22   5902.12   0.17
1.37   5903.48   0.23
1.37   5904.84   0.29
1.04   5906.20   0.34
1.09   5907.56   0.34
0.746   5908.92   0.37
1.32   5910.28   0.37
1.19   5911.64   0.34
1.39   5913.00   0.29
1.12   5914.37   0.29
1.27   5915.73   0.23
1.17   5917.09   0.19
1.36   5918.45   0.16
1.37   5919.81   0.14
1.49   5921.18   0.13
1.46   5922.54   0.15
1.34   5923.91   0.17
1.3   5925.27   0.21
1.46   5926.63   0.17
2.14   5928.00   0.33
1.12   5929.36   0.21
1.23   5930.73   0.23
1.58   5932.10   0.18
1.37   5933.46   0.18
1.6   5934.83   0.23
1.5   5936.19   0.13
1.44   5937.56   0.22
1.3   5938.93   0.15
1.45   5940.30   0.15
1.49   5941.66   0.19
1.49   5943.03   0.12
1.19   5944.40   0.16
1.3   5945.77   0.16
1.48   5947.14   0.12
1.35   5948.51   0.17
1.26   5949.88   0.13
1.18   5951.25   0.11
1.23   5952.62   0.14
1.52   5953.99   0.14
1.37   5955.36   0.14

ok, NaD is 5.1 angstroms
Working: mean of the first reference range 1.41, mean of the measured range 1.19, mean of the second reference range 1.43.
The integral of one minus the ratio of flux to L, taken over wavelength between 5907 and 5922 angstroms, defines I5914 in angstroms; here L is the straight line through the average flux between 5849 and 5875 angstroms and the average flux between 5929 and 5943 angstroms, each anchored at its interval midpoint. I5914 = 1.9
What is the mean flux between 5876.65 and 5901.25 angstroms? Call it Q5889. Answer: 1.21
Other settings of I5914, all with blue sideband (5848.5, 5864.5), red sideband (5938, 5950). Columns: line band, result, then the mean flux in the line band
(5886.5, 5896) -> 1.8 angstroms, 1.11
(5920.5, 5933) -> -0.8 angstroms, 1.46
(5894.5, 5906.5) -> 1.5 angstroms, 1.2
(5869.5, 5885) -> -0.1 angstroms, 1.37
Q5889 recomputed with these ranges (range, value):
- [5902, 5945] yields 1.35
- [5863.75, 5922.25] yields 1.26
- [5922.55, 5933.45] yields 1.45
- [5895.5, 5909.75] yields 1.14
